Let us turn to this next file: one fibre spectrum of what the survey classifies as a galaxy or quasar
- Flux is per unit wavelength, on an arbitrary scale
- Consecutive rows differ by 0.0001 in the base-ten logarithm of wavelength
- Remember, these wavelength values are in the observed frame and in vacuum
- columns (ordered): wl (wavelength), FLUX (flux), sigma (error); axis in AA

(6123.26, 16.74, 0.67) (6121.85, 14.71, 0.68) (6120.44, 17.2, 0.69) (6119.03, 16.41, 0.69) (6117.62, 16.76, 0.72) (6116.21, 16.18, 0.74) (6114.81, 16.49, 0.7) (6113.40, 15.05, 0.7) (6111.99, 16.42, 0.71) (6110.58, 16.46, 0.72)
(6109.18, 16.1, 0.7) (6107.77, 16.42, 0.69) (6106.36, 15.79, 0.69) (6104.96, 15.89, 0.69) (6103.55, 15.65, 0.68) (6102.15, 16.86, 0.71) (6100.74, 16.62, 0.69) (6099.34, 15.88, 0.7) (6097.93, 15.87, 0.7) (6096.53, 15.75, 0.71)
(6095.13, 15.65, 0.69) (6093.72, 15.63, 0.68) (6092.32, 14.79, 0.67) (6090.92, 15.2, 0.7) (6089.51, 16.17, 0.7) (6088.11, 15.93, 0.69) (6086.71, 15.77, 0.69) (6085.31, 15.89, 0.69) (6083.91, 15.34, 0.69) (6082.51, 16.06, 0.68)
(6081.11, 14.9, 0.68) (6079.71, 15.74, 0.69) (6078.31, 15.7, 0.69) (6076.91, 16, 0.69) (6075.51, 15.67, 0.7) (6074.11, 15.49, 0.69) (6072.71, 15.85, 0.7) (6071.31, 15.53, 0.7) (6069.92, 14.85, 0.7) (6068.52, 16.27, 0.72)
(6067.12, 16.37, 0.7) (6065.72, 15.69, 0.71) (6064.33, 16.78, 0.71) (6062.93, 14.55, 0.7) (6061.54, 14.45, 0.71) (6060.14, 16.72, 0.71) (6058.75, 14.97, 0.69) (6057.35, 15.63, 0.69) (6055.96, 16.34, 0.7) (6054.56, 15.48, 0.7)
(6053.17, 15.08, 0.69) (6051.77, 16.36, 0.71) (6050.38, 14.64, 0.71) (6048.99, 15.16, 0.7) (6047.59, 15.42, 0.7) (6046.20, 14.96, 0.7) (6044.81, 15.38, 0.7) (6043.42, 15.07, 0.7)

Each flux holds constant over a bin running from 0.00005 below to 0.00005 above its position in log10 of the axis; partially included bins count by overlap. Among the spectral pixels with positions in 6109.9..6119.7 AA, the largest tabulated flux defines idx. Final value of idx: 16.76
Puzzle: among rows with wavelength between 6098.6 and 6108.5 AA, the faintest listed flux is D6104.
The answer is 15.65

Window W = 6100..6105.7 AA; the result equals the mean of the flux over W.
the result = 16.3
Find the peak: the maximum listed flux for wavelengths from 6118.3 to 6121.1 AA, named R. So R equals 17.2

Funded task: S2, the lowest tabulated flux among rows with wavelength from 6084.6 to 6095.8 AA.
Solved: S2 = 14.79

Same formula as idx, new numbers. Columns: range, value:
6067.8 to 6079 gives 16.27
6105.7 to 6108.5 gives 16.42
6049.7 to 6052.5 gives 16.36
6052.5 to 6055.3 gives 15.48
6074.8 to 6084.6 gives 16.06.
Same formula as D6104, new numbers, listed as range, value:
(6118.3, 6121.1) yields 16.41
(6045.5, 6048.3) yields 14.96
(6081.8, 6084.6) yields 15.34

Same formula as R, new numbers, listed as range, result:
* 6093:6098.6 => 15.87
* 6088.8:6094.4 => 16.17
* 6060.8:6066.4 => 16.78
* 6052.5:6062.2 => 16.72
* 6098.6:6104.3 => 16.86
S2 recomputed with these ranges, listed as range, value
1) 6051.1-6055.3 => 15.08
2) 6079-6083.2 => 14.9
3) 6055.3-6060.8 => 14.97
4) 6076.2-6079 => 15.7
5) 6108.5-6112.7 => 16.1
